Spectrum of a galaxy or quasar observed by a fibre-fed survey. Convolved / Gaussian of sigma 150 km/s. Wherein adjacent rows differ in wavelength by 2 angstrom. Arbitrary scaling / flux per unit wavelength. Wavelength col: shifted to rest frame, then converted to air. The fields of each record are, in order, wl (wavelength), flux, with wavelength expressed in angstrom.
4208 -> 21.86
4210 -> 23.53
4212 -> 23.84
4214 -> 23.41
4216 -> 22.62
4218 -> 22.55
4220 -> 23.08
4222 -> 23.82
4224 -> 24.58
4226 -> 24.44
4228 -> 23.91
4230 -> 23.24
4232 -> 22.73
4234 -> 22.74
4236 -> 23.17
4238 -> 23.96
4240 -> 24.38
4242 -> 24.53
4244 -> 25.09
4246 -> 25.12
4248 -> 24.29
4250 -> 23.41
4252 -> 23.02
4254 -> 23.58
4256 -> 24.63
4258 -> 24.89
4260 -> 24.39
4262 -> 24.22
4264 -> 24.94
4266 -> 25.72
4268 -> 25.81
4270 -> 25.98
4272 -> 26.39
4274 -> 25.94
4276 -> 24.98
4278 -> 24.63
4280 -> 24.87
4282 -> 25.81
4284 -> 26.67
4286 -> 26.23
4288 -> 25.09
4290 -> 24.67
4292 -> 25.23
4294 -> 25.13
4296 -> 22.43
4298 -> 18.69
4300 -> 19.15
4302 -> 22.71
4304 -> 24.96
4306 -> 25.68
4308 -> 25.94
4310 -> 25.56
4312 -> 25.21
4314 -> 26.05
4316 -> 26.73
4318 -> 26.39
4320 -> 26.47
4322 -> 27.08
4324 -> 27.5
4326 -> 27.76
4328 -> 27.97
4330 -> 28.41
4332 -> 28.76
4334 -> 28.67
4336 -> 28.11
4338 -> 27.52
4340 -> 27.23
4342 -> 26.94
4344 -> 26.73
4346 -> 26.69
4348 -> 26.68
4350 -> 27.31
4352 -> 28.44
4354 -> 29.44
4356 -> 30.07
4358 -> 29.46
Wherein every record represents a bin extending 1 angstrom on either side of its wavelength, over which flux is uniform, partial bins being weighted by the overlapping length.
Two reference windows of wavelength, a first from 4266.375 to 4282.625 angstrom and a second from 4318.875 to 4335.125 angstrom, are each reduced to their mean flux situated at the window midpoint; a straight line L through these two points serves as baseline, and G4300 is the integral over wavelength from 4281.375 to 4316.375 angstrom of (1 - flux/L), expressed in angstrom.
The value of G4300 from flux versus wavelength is 2.8 angstrom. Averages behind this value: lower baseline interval 25.6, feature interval 24.5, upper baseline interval 27.8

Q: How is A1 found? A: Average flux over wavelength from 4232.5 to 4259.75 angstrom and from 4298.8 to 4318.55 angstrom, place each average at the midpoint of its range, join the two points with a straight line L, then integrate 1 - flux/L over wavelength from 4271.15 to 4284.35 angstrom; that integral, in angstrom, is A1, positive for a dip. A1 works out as -0.6 angstrom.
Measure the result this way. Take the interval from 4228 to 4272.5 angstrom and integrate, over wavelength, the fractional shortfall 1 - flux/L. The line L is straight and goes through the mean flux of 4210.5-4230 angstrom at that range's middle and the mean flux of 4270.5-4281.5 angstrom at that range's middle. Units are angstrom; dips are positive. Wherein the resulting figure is 0.4 angstrom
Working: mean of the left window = 23.6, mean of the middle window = 24.3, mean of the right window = 25.4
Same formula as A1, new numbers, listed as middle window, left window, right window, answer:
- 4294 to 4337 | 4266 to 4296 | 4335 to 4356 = 1.5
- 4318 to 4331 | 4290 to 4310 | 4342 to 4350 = -1.1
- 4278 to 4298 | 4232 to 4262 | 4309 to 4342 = 0.7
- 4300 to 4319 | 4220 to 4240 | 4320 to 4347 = 1.1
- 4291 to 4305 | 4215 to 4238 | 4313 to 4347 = 1.9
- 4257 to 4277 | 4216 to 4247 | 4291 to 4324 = -0.9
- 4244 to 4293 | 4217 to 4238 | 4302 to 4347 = -0.3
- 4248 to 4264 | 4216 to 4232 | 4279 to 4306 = -0.2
